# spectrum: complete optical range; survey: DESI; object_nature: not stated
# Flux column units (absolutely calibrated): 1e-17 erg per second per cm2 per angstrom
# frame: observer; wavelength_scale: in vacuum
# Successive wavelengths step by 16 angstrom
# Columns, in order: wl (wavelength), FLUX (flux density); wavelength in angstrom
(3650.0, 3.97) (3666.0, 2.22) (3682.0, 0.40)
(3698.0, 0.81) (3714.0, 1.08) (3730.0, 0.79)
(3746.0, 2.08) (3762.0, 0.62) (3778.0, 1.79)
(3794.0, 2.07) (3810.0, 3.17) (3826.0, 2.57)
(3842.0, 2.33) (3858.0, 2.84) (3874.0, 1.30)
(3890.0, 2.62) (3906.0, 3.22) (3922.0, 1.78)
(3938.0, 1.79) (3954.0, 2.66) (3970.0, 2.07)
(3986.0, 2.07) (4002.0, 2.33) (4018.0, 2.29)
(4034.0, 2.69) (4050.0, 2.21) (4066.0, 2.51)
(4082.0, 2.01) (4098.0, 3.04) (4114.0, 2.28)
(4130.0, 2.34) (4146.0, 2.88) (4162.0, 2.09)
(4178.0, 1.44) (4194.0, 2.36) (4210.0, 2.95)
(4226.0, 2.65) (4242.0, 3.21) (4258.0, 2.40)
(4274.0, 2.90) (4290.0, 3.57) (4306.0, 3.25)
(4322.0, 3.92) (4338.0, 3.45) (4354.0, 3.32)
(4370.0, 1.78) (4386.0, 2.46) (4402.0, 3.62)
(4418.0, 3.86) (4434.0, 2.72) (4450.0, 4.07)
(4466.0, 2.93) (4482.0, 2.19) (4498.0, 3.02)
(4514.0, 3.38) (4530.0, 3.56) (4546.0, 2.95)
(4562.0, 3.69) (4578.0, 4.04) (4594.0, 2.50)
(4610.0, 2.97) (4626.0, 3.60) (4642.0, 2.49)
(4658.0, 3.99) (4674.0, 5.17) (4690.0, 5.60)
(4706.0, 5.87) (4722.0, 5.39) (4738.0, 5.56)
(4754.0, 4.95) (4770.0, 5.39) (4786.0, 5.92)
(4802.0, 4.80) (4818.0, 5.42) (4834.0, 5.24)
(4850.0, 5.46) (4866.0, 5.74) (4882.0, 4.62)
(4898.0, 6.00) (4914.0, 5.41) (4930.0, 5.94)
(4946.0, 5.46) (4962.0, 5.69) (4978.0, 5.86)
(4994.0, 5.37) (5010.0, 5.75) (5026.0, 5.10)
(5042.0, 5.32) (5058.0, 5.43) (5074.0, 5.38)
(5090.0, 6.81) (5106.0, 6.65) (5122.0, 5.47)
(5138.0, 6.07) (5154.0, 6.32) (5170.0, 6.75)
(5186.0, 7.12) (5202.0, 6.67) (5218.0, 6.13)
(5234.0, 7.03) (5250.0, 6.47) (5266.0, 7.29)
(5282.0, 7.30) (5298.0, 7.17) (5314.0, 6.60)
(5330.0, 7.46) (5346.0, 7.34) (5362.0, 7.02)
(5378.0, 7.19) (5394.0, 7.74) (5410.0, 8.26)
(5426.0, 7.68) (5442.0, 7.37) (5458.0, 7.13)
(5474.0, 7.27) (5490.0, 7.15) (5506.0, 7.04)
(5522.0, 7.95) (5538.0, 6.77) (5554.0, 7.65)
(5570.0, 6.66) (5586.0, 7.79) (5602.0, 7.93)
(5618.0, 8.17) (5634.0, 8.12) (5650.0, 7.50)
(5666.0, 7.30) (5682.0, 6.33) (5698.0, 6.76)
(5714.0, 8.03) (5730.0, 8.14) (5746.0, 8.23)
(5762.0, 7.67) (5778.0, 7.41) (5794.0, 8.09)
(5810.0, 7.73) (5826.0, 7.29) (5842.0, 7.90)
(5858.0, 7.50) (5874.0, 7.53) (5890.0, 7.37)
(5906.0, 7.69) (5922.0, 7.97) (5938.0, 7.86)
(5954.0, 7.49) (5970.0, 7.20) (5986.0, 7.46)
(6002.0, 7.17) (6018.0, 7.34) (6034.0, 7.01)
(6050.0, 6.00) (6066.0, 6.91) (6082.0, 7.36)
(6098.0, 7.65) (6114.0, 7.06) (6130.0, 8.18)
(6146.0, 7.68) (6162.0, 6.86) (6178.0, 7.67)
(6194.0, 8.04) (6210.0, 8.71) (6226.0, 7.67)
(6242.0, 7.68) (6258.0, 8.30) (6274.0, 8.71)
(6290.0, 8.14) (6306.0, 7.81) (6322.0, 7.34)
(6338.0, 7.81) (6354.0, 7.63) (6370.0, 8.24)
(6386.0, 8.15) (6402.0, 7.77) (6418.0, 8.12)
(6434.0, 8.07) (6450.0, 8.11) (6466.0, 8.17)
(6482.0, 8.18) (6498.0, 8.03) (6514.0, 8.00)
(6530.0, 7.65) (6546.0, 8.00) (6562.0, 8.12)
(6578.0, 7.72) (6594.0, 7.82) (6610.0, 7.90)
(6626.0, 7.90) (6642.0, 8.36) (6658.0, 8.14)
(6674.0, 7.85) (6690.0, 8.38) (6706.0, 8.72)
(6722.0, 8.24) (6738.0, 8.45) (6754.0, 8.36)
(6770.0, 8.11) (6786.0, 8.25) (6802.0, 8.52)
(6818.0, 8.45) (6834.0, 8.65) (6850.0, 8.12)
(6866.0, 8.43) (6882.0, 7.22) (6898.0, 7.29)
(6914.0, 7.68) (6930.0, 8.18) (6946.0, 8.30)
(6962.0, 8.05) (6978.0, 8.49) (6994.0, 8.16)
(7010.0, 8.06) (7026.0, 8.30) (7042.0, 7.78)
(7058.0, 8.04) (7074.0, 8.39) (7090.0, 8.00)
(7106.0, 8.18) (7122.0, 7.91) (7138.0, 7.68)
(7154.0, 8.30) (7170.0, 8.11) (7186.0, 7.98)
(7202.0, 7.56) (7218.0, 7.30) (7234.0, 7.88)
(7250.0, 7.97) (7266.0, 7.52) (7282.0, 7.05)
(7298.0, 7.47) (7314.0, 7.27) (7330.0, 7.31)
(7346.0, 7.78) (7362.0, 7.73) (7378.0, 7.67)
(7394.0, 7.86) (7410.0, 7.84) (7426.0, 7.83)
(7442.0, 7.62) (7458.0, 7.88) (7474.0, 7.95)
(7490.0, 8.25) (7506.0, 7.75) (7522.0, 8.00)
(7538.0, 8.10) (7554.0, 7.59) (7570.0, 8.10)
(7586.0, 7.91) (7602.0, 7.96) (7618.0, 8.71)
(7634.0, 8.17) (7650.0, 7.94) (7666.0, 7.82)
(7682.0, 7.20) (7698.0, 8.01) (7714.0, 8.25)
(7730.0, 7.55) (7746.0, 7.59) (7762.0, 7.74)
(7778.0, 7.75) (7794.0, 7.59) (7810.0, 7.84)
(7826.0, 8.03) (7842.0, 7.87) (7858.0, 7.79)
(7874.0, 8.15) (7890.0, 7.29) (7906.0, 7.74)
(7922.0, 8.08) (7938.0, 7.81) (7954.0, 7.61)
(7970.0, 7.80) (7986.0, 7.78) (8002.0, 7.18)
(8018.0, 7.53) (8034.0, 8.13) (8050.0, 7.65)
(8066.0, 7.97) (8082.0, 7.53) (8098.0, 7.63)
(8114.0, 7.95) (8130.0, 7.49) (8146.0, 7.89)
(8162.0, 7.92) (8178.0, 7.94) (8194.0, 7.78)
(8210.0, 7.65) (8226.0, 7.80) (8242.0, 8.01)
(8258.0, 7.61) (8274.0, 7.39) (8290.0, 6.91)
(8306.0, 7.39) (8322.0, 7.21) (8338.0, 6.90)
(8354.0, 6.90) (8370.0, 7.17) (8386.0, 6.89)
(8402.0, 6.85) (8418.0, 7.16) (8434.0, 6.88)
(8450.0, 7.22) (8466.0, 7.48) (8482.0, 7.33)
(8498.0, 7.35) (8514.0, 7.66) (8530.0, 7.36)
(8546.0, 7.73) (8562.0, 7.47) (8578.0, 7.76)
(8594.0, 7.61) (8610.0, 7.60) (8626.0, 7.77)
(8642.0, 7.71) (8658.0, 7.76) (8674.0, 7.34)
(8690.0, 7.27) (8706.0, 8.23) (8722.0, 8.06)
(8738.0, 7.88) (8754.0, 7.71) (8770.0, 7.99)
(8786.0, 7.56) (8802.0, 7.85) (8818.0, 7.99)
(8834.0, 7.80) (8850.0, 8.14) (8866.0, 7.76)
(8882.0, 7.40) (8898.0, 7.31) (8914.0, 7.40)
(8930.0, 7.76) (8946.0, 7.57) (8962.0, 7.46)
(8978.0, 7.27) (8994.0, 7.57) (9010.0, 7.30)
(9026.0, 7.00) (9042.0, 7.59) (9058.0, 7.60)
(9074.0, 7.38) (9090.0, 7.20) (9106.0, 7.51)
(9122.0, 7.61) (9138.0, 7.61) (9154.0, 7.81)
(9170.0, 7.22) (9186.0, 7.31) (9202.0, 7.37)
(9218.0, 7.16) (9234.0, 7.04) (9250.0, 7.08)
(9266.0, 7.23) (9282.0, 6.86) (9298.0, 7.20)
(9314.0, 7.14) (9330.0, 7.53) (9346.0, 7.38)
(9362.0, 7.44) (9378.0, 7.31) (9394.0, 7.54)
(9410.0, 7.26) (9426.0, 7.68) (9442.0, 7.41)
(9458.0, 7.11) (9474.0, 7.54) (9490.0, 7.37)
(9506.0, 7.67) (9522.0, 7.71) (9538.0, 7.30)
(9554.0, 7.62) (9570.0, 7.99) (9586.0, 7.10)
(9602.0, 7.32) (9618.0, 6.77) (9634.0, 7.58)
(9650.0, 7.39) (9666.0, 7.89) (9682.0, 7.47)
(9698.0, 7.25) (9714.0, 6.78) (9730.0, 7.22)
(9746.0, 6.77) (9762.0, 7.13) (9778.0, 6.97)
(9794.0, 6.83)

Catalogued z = 0.169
